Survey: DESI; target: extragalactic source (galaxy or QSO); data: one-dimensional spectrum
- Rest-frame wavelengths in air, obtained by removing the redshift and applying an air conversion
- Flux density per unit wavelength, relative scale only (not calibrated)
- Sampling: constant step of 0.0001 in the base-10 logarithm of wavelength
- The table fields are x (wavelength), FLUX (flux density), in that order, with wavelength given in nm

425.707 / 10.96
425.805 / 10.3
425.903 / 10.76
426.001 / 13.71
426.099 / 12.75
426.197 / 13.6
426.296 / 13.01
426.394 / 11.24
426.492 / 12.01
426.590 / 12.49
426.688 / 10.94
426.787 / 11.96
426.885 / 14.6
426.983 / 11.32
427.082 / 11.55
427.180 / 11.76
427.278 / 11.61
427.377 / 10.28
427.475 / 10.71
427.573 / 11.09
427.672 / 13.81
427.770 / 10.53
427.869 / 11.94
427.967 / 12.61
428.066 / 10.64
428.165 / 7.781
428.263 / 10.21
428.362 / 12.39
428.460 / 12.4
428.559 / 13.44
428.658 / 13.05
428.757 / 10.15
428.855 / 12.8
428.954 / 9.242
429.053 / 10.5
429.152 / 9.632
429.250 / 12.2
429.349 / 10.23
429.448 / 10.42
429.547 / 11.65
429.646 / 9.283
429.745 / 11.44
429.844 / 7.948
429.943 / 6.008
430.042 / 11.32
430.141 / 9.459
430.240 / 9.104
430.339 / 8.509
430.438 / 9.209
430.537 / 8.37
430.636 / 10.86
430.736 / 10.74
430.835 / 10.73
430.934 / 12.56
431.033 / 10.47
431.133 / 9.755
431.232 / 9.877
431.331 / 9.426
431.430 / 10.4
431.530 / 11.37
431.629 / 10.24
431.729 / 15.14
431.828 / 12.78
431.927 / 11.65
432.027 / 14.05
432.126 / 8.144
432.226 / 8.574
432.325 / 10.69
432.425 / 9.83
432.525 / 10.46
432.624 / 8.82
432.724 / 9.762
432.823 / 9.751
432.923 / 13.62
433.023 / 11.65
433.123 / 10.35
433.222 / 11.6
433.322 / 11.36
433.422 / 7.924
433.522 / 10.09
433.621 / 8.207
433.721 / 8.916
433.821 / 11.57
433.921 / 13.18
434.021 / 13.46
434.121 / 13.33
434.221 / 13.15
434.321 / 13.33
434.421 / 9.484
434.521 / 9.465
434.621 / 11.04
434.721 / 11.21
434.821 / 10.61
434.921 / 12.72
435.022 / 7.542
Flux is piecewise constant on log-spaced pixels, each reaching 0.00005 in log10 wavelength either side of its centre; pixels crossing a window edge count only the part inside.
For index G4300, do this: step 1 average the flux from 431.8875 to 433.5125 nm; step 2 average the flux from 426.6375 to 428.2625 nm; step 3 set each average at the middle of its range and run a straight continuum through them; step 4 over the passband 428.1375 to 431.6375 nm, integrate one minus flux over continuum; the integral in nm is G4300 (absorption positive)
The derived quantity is 0.19 nm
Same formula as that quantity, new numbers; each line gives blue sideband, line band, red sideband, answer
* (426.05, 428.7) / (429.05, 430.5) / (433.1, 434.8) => 0.23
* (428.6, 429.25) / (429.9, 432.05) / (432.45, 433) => 0.04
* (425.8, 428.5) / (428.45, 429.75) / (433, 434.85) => 0.05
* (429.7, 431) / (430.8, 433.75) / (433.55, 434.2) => 0.01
